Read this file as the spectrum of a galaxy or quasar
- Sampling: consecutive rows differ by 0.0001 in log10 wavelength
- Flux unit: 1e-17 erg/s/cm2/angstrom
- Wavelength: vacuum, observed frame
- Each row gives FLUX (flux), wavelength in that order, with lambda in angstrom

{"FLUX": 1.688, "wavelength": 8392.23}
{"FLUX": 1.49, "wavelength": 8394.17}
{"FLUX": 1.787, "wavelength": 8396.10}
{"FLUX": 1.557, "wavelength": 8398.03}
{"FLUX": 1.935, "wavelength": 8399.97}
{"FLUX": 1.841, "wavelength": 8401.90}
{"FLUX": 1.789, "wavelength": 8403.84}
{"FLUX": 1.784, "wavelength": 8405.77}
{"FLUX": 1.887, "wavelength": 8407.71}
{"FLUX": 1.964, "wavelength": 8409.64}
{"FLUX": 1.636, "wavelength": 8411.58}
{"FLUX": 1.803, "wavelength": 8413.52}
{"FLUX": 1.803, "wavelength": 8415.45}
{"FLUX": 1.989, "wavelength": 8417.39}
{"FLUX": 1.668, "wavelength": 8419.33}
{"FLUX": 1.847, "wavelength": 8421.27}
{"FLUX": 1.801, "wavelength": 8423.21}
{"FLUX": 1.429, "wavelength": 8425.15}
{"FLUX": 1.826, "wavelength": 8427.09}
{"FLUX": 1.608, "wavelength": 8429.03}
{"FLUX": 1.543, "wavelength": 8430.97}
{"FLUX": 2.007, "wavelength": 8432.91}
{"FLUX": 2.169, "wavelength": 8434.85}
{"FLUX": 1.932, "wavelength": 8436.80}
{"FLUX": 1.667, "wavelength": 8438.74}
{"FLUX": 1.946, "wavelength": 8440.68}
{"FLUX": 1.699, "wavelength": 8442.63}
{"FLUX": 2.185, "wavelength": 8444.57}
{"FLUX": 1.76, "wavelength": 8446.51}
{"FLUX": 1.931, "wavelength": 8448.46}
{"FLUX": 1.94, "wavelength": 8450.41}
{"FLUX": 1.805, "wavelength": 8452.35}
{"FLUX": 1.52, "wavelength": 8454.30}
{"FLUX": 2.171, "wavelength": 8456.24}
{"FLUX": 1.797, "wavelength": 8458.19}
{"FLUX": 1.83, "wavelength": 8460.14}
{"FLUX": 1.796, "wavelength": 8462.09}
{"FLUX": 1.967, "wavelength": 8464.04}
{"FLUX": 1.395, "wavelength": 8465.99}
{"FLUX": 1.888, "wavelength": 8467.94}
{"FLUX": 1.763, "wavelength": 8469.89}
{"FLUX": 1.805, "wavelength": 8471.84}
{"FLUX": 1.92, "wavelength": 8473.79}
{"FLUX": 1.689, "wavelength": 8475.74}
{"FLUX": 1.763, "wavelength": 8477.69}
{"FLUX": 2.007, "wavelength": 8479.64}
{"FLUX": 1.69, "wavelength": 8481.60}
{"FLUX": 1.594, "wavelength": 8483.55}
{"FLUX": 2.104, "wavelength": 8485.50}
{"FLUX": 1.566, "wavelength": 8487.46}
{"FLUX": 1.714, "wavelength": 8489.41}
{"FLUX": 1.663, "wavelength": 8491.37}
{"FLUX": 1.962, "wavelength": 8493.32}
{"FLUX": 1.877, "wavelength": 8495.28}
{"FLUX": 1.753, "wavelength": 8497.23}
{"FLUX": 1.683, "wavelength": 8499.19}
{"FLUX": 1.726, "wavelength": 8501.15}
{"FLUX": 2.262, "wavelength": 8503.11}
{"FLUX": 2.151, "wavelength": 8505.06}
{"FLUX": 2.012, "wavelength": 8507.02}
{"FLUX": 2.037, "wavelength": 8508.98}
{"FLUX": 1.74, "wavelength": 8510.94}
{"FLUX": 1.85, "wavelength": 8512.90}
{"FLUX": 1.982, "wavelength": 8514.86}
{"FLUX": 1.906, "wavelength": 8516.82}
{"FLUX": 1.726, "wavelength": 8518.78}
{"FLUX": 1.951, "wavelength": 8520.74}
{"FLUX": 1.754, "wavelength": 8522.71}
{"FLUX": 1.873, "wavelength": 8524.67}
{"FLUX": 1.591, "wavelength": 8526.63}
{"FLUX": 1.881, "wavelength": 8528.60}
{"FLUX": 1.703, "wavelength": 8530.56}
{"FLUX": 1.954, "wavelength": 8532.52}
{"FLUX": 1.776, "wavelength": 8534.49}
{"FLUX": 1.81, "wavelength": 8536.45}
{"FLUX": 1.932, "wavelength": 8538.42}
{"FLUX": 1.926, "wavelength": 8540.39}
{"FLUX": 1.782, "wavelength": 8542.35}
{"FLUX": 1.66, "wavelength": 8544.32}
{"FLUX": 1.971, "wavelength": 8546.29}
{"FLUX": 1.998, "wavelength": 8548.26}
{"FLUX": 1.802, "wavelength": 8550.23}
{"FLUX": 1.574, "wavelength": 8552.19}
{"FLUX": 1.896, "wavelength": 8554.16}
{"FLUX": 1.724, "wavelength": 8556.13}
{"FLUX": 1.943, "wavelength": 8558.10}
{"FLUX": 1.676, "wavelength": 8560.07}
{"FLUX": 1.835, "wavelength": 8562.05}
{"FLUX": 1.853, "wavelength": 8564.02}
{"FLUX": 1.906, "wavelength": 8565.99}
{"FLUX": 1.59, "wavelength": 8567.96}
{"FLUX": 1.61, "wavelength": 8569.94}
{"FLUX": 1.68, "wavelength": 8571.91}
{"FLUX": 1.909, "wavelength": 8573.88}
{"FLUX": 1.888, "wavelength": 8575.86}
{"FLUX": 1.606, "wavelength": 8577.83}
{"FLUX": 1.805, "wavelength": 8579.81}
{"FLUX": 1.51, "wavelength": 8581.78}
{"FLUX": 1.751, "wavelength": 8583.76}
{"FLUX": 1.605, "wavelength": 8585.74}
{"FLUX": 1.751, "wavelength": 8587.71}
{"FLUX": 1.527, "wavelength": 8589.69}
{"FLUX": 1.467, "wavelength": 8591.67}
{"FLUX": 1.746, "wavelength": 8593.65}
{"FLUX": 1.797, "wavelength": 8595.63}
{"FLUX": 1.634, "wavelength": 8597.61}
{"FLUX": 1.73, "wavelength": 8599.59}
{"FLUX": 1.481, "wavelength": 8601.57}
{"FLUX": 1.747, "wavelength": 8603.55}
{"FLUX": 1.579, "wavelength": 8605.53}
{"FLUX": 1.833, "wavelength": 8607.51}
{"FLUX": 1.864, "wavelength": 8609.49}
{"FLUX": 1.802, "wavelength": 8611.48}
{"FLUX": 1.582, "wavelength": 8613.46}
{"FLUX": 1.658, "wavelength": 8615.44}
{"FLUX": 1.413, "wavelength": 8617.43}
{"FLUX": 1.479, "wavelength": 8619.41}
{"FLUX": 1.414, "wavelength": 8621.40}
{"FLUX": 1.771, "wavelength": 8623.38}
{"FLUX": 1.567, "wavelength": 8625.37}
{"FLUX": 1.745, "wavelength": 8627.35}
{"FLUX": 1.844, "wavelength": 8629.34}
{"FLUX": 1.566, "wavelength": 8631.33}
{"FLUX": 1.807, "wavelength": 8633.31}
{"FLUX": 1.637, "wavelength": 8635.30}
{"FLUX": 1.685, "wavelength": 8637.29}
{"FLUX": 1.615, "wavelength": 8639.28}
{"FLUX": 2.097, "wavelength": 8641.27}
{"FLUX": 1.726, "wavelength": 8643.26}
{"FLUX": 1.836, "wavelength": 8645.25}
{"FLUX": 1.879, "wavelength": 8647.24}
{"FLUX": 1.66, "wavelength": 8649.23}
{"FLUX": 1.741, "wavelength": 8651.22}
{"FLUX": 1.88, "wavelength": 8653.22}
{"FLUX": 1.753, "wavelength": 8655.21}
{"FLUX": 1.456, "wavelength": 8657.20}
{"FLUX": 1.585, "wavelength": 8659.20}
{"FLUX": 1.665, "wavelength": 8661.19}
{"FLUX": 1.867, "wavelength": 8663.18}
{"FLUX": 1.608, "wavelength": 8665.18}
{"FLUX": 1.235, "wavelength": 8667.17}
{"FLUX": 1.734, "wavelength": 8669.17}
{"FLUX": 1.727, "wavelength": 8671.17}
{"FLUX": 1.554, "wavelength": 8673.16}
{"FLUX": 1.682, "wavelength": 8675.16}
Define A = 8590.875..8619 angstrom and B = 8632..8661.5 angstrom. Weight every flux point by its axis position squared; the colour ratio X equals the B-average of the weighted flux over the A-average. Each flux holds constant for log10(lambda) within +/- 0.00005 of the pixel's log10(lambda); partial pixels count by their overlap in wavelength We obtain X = 1.05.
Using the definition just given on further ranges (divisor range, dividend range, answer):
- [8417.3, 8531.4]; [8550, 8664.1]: 0.96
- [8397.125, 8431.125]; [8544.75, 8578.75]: 1.05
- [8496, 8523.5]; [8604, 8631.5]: 0.90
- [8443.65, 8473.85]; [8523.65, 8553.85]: 1.01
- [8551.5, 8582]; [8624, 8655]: 1.01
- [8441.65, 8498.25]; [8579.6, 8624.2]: 0.94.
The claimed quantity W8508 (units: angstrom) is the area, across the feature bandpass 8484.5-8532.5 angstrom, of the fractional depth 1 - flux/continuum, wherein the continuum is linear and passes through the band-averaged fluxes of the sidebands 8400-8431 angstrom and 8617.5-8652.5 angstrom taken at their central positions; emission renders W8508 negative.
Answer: -3.0 angstrom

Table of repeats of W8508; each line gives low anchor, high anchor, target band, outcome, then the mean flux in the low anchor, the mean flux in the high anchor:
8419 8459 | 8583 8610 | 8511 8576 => -3.3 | 1.82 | 1.68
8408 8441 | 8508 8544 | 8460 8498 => 0.7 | 1.8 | 1.84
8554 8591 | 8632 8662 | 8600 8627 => 1.5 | 1.73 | 1.73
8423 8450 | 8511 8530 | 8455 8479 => 0.1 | 1.82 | 1.83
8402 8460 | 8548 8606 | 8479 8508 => -1.1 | 1.82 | 1.72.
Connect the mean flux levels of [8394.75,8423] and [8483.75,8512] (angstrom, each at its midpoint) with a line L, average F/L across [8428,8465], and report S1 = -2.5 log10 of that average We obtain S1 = -0.02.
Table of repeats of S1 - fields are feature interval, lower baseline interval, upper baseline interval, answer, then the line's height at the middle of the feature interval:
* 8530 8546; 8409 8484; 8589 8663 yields -0.05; 1.75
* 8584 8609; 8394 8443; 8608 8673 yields 0.03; 1.71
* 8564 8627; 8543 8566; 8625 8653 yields 0.07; 1.78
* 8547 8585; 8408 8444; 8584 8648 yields -0.03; 1.72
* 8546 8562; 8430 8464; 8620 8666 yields -0.02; 1.78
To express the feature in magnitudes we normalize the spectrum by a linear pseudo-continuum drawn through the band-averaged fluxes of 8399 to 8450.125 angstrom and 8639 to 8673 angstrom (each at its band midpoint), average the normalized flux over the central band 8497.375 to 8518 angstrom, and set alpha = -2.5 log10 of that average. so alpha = -0.08 mag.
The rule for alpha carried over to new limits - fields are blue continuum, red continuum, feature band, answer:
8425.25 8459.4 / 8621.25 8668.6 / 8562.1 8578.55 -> -0.01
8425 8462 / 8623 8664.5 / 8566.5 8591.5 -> 0.05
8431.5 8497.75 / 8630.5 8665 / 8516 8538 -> -0.01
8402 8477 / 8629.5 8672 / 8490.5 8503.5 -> -0.03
